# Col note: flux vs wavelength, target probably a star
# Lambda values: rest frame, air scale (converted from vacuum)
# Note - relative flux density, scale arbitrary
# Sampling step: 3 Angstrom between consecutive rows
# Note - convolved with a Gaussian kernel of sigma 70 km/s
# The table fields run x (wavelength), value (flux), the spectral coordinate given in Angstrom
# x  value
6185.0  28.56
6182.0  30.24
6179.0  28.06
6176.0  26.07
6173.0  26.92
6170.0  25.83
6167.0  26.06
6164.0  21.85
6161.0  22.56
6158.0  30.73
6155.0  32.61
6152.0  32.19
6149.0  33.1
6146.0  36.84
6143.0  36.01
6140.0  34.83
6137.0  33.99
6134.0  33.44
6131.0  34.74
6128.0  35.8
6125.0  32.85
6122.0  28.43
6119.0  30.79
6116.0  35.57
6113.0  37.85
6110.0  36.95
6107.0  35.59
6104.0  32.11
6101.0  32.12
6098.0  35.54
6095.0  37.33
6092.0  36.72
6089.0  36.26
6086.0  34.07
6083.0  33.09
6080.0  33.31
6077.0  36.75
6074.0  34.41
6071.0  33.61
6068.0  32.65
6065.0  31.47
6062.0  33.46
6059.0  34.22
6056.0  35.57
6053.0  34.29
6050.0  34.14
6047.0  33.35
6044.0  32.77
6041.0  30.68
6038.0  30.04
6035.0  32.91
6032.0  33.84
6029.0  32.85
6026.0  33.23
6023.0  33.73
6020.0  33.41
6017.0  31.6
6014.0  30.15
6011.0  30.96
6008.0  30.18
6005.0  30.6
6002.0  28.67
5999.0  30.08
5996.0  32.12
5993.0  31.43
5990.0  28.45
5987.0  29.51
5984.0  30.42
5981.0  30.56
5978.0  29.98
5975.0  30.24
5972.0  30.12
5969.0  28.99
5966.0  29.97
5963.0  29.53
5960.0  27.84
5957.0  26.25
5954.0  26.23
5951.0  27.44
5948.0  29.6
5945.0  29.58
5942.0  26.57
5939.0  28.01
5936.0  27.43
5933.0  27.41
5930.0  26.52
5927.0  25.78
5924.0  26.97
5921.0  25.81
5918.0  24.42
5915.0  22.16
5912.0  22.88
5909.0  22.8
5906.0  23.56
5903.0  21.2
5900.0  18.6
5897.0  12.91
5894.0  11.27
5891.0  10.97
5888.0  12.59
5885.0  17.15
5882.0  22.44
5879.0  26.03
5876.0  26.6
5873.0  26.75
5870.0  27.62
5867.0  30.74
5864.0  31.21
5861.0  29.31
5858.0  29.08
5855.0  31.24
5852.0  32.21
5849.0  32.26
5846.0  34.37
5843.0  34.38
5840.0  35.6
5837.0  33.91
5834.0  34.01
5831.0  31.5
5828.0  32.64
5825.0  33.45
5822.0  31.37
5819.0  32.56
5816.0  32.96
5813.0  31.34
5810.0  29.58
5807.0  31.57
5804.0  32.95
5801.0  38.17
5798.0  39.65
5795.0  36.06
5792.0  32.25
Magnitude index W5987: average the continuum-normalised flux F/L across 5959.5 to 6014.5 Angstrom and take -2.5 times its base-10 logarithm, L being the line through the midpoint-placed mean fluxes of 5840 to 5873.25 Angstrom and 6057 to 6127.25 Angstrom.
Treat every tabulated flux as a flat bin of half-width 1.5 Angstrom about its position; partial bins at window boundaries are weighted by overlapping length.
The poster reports 0.097 mag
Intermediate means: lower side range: 31.2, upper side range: 34.2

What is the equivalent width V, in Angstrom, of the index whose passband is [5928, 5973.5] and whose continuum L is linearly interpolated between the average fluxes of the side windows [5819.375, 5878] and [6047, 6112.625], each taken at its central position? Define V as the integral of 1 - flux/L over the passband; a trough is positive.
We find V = 6.6 Angstrom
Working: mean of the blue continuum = 31.5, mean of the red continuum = 34.5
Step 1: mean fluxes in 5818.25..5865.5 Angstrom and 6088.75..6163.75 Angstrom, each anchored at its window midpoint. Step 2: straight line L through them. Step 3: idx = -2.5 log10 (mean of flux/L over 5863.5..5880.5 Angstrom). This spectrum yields 0.165 mag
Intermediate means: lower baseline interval 32.4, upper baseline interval 33.6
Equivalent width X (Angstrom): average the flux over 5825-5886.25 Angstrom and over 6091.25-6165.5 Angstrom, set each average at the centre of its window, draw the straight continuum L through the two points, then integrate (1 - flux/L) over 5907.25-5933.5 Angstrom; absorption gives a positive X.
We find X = 5.1 Angstrom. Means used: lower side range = 30.1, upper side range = 33.2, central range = 24.9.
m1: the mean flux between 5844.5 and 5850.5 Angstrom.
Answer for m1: 33.3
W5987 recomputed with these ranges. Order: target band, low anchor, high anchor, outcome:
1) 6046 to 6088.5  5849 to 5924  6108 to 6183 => -0.17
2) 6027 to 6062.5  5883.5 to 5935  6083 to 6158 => -0.13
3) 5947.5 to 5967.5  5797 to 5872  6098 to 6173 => 0.15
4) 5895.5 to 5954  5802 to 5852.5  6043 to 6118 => 0.33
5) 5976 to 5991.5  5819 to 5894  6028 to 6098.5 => 0.07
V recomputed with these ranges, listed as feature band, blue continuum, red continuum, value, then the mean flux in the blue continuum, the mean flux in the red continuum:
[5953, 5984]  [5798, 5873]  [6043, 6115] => 4.09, 32.3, 34.5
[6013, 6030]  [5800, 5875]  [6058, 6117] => 0.69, 32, 34.6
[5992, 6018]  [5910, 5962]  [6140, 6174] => -2.90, 26.5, 29.8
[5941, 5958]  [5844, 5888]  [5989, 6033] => 1.27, 27.9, 31.4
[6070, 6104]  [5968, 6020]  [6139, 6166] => -4.41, 30.3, 31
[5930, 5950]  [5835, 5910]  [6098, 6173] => -0.57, 25.5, 32.2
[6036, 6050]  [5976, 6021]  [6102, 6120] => 0.09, 30.5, 34.8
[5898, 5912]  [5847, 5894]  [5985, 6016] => 2.78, 25.4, 30.2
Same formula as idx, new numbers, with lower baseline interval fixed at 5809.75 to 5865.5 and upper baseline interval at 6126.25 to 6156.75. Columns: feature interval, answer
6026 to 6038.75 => 0.031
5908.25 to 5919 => 0.385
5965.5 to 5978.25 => 0.116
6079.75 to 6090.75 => -0.013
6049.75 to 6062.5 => -0.021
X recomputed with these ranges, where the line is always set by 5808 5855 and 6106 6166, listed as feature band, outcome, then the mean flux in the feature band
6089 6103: -1.1 Angstrom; 35.4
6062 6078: -0.4 Angstrom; 33.7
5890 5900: 6.1 Angstrom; 12.8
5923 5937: 2.5 Angstrom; 26.8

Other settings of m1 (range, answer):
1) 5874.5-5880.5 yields 26.3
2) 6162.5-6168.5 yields 24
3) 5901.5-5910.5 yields 22.5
